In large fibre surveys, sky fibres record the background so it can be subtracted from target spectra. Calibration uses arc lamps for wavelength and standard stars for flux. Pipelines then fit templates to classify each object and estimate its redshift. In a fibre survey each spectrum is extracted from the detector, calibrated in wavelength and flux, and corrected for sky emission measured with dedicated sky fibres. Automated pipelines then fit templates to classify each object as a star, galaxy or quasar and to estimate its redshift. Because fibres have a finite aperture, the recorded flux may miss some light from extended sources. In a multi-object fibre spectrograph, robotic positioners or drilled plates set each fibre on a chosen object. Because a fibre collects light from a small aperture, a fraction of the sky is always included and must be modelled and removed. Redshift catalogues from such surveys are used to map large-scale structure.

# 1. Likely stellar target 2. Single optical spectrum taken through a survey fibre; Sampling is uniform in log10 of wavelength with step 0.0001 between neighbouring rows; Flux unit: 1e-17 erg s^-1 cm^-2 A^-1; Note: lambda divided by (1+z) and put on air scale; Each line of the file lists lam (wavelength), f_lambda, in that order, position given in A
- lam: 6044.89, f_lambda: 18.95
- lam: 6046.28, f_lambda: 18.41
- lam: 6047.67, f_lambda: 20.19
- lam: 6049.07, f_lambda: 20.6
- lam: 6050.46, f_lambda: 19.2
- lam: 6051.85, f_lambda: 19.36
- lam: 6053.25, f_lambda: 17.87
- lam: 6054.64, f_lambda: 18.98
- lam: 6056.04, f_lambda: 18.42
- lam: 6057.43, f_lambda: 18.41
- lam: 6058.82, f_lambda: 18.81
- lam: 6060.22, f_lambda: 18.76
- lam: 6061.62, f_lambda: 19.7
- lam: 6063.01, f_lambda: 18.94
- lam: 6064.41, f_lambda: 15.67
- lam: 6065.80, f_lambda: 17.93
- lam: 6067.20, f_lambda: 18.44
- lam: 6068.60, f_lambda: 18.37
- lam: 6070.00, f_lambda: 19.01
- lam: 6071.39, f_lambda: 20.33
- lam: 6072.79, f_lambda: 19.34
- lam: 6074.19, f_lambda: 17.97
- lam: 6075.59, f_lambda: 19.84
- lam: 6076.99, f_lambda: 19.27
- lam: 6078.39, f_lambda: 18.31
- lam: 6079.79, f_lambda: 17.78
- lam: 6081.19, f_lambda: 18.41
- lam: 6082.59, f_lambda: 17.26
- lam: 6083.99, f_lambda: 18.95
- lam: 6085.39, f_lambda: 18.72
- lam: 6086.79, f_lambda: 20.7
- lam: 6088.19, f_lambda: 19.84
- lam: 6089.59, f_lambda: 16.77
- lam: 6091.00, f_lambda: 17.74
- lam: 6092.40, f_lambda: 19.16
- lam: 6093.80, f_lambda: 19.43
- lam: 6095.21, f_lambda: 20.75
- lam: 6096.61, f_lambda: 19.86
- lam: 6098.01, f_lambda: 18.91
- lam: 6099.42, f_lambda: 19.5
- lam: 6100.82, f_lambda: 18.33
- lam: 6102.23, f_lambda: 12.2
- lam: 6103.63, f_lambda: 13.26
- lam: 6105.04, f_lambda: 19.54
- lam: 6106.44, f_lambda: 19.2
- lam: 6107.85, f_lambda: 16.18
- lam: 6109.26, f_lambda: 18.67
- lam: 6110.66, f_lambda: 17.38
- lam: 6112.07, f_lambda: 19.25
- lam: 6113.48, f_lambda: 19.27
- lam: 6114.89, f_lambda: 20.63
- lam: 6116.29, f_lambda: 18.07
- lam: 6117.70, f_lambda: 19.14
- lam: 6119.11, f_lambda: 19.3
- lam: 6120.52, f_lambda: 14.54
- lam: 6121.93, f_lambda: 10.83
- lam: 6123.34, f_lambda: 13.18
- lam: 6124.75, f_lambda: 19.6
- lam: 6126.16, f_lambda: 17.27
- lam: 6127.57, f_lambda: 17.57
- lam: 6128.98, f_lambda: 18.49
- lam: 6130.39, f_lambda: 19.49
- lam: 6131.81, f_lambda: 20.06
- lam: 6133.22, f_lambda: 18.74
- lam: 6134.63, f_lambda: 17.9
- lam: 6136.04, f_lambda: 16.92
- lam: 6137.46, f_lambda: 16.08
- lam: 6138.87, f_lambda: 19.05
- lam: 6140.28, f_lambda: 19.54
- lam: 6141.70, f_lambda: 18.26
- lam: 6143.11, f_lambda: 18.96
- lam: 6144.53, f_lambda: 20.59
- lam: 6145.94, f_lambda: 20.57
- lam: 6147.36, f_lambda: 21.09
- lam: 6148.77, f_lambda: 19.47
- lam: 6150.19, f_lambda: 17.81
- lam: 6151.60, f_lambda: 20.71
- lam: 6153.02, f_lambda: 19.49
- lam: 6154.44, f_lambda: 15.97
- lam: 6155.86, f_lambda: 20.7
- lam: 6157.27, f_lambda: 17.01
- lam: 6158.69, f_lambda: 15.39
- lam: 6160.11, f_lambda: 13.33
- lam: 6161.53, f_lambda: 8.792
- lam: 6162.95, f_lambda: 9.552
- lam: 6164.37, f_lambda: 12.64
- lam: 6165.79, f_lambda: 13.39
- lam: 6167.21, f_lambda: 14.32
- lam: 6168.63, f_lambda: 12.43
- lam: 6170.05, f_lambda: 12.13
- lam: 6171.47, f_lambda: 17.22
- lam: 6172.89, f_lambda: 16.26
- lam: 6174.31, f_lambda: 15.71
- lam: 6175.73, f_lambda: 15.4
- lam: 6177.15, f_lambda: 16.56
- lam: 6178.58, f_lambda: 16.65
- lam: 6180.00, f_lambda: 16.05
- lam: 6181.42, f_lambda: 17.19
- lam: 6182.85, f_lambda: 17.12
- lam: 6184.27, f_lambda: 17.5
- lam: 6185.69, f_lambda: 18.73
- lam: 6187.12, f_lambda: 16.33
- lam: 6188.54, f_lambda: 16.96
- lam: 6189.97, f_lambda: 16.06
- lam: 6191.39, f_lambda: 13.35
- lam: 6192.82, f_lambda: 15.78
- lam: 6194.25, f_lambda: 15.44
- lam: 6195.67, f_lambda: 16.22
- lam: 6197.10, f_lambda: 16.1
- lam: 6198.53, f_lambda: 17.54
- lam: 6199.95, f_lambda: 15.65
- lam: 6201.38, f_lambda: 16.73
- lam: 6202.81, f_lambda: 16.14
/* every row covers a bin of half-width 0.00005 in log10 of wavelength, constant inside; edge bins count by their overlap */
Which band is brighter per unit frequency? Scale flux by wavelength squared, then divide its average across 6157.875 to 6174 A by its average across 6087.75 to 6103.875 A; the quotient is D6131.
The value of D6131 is 0.8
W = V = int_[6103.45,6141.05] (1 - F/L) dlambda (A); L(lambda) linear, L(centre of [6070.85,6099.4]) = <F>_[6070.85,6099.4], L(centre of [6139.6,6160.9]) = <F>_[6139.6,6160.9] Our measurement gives 1.8 A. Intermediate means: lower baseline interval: 19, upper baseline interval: 18.5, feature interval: 17.8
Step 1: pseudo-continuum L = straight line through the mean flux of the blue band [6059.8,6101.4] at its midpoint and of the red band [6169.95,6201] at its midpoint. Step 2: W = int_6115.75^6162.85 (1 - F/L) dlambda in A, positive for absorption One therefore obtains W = -0.6 A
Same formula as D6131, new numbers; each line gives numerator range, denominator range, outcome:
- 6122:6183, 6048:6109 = 0.93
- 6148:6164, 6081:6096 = 0.87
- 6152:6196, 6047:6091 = 0.86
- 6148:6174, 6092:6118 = 0.85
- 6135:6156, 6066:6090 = 1.03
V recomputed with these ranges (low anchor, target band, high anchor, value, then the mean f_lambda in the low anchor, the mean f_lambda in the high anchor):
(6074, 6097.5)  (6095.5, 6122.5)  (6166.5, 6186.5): 0.7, 18.9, 16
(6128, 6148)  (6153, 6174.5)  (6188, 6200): 3.8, 19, 15.9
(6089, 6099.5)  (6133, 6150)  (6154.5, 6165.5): -3.9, 19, 14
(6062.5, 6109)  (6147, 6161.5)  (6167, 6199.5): -0.8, 18.4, 16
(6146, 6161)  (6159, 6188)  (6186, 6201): 3.6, 18.1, 16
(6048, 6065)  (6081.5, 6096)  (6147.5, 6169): -1.0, 18.8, 15.6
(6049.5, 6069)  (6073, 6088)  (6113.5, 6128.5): -0.6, 18.5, 17.1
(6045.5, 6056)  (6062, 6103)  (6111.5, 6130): -0.3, 19.2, 17.5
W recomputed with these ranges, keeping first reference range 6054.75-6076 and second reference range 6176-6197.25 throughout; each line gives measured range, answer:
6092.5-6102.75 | -0.3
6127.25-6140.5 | -0.8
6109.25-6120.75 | -0.6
